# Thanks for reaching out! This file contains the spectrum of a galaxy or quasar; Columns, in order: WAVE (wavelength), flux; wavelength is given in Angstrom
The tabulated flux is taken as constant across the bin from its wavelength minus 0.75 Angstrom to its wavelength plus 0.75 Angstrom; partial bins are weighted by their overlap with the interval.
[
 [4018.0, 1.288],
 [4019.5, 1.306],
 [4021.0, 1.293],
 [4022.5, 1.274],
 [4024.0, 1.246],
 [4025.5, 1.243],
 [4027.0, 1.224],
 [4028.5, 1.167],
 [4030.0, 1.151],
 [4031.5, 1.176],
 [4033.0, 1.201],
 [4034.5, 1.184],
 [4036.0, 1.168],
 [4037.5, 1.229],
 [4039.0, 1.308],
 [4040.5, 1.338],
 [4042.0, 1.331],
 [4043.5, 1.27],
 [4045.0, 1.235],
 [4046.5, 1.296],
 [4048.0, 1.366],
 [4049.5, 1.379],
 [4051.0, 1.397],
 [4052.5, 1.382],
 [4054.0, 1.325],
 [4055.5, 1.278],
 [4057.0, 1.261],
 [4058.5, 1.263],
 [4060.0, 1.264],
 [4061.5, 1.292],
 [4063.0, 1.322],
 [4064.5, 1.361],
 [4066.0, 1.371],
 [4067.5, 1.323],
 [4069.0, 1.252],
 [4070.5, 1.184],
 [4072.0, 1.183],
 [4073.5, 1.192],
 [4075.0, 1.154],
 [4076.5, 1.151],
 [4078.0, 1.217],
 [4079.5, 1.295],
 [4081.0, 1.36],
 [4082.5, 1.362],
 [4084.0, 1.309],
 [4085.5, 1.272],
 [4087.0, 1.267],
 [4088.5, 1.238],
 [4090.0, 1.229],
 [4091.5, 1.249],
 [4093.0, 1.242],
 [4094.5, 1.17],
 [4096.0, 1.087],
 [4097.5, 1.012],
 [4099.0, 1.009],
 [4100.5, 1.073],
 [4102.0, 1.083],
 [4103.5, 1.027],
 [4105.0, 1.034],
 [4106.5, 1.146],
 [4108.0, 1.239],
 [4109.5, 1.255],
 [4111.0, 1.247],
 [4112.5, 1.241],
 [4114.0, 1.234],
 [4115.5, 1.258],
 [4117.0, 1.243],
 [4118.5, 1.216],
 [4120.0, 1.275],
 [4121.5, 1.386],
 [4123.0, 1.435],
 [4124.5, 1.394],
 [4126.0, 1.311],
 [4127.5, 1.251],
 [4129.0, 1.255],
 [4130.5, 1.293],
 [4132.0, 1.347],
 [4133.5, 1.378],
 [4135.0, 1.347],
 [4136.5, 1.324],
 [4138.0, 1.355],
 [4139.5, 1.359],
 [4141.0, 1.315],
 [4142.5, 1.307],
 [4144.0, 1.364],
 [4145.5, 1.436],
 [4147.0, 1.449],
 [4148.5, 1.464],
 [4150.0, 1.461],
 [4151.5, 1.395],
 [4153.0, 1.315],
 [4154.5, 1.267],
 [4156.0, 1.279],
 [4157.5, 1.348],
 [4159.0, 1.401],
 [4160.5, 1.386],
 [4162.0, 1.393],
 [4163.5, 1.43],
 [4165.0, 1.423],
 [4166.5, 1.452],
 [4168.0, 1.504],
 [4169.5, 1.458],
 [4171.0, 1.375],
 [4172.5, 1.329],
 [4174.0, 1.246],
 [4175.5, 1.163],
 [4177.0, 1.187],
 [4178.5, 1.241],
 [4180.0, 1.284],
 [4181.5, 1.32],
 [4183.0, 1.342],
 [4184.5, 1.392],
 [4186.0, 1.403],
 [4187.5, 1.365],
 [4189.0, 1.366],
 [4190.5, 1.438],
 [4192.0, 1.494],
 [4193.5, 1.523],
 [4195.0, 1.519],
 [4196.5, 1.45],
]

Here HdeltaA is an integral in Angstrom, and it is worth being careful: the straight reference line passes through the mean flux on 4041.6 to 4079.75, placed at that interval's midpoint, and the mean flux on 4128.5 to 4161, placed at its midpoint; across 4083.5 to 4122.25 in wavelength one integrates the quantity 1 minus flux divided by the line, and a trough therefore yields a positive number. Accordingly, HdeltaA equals 3.7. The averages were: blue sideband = 1.28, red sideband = 1.36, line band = 1.19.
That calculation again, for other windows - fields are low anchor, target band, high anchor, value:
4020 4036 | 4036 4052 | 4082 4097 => -1.2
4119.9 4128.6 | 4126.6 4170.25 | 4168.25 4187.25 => -1.3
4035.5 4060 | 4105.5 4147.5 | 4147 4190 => 1.0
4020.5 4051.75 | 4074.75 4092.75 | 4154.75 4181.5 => 0.4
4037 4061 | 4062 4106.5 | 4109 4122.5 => 2.7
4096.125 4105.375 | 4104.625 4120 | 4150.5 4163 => -1.6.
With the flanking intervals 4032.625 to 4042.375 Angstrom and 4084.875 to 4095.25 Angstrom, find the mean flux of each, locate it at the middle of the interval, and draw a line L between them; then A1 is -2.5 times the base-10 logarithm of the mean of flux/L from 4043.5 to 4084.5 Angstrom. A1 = -0.037 mag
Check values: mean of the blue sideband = 1.25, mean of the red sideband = 1.24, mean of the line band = 1.29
